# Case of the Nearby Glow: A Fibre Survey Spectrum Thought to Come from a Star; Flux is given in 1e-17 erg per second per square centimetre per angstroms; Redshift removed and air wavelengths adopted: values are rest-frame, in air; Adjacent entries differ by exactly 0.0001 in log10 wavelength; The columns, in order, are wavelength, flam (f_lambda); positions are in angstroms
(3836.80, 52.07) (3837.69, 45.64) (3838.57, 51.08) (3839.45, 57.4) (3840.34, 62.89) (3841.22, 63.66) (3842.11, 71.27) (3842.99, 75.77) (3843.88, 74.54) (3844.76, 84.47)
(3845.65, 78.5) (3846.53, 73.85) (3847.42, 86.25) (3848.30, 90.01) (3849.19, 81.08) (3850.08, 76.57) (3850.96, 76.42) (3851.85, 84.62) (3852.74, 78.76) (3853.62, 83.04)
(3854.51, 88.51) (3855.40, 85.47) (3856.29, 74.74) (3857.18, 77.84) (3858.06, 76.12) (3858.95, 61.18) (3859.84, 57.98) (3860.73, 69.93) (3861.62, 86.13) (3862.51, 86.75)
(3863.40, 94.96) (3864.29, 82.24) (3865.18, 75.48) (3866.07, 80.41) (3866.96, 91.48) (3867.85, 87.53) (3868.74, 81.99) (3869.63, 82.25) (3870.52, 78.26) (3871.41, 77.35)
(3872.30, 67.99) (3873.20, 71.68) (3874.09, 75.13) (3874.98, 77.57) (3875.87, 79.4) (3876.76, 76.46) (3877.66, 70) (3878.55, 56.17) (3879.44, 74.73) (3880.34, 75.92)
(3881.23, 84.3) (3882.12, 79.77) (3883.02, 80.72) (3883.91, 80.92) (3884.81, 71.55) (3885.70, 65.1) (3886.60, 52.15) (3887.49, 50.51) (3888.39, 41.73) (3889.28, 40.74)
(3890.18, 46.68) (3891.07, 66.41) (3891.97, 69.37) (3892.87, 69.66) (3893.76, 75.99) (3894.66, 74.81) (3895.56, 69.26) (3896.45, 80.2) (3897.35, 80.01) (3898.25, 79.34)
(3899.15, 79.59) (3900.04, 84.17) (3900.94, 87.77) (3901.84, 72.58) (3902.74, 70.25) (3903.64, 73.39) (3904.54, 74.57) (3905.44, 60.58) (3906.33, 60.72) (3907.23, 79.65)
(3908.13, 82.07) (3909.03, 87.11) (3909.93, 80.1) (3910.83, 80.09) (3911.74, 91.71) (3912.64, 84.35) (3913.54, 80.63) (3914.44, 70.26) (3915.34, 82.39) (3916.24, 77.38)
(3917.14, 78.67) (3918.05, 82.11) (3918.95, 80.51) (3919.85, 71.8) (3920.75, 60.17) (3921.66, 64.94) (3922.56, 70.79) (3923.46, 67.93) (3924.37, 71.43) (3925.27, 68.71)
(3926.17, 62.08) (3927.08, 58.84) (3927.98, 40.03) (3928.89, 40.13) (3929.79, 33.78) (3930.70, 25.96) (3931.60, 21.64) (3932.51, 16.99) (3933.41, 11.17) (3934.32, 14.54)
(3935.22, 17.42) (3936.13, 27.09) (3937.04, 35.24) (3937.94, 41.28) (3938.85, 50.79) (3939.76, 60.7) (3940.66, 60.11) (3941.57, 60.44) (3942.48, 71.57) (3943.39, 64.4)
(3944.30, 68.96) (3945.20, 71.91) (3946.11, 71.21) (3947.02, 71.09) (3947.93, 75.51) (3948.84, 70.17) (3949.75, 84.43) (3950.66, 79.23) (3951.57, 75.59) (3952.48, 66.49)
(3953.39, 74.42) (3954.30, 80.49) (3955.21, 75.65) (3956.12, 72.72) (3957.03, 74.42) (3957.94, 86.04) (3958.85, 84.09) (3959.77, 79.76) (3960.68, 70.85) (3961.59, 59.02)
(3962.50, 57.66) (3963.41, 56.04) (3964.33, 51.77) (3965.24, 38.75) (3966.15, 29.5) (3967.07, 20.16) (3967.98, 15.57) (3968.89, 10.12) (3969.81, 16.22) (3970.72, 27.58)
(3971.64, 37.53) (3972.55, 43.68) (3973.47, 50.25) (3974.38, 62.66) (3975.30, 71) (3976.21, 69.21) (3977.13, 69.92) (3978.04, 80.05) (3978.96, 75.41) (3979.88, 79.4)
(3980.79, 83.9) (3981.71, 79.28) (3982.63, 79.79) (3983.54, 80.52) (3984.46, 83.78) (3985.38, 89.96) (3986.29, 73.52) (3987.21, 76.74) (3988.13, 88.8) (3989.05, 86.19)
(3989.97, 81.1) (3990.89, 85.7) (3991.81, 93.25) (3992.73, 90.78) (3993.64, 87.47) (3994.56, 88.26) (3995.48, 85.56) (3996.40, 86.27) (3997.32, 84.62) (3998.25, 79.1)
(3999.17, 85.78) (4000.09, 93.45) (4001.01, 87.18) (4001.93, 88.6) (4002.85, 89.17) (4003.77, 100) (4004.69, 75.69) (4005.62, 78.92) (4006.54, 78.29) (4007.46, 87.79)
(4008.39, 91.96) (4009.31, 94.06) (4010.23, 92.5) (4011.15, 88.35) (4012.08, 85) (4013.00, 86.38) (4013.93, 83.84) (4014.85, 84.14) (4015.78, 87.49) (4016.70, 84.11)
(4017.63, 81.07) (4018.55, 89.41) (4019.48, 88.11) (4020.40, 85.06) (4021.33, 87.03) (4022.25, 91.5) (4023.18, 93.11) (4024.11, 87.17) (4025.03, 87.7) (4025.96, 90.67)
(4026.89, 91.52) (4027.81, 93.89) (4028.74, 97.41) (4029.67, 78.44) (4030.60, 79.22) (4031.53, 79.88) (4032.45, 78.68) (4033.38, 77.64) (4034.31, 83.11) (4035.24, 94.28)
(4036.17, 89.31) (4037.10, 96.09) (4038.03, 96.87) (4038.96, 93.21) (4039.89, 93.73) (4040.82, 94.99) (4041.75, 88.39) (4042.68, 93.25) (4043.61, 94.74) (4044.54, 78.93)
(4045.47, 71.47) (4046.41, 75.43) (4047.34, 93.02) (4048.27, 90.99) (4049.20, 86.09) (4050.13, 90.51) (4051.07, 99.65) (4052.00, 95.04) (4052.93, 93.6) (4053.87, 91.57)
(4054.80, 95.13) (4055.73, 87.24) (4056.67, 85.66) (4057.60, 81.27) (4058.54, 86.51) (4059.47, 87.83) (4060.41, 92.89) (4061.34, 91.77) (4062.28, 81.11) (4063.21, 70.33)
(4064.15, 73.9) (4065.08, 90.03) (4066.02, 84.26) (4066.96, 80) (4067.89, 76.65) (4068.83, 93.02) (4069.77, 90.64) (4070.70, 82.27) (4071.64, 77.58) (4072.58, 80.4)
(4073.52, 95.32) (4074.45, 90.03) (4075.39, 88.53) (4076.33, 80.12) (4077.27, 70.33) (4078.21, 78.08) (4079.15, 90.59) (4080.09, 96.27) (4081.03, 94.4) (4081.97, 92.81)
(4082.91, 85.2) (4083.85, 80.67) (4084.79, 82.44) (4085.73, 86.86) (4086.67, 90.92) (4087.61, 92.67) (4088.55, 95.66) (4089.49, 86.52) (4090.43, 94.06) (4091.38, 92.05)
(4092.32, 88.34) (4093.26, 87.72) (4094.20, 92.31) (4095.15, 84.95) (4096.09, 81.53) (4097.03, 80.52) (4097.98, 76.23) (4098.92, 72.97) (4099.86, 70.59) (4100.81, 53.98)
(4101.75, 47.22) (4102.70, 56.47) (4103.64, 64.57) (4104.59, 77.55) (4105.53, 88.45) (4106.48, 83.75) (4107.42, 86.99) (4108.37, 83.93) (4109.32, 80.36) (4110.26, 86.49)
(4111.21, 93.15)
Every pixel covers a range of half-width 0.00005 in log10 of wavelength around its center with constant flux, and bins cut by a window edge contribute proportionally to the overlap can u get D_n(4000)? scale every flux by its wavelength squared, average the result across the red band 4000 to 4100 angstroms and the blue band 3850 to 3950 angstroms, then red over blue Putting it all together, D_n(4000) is 1.37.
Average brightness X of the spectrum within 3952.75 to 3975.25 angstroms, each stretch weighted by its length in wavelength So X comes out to 53.5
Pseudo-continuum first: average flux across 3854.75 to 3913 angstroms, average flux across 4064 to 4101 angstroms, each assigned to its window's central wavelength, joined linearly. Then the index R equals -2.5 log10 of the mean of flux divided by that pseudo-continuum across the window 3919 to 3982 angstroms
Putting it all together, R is 0.35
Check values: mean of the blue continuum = 74.5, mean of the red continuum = 84.9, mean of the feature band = 56.7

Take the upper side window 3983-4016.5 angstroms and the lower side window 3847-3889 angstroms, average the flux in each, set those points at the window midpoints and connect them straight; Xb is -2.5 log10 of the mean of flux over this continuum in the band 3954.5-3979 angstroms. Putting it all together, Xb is 0.455 mag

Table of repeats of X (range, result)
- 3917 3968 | 58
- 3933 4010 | 68.1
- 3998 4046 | 87.5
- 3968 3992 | 67.1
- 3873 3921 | 73.2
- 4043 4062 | 88.4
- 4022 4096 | 87.5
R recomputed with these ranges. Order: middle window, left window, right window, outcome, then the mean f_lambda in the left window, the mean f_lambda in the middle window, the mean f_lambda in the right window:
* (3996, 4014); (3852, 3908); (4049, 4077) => -0.055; 74.1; 86.9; 86.5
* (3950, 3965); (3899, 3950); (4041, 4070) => -0.035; 63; 71.2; 86.8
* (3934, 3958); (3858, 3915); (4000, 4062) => 0.262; 74.3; 63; 88.1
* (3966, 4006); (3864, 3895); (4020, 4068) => 0.148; 71.7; 71.8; 87.5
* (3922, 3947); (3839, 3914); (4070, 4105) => 0.496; 75.1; 48.8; 82.2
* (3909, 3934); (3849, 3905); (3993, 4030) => 0.254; 74.6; 62.2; 87.5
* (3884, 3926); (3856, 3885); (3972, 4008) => 0.090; 77.2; 72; 80.7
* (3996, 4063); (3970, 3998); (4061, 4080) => -0.107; 75.2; 87.8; 83.4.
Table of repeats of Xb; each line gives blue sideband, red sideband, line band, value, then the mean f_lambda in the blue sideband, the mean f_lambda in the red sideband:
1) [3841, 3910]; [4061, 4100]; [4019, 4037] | -0.06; 75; 85.1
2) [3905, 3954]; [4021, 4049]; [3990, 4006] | -0.10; 62.2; 88.1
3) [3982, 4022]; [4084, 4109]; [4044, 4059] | -0.06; 85.9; 80.7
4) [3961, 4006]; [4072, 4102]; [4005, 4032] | -0.17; 69.5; 84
